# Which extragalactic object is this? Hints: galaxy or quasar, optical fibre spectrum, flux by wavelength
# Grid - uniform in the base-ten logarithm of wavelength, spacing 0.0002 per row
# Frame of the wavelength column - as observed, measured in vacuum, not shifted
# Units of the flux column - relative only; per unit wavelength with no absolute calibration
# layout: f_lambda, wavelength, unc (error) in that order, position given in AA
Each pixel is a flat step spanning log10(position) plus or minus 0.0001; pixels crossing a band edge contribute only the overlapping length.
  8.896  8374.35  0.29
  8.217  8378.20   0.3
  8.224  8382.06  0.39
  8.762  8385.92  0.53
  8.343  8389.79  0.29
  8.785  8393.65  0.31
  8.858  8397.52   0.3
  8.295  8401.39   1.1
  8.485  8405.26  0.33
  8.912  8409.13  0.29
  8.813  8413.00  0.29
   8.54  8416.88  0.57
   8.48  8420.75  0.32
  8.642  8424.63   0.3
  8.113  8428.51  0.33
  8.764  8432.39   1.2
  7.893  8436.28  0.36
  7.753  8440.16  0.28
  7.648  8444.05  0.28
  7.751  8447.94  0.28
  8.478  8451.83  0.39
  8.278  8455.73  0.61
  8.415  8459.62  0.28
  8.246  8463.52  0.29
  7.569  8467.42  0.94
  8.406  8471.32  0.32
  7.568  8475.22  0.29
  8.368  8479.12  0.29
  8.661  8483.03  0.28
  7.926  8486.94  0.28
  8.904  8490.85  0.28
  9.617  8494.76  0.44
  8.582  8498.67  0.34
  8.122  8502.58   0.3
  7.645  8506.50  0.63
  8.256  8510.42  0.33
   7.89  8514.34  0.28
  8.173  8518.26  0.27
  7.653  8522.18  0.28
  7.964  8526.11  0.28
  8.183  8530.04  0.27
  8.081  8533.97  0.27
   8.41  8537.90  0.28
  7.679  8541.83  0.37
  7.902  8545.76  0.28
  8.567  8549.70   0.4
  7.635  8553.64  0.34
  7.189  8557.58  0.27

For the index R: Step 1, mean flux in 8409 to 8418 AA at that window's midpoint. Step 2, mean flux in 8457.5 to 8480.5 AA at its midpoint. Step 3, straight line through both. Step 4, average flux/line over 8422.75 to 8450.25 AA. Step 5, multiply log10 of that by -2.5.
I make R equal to 0.05 mag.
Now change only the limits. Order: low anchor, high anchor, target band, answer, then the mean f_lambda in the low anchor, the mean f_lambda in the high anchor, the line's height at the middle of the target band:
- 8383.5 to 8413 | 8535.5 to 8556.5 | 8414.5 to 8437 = 0.010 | 8.64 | 8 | 8.52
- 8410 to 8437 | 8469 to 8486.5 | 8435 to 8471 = 0.042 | 8.51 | 8.21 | 8.34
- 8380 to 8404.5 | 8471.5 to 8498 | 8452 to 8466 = 0.027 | 8.54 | 8.51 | 8.51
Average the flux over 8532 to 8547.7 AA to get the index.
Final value 8.02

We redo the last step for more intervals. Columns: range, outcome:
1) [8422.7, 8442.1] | 8.23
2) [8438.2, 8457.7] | 7.98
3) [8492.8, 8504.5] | 8.78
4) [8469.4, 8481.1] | 8.12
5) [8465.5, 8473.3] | 7.99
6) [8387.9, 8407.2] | 8.55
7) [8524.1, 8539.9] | 8.15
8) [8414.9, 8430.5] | 8.45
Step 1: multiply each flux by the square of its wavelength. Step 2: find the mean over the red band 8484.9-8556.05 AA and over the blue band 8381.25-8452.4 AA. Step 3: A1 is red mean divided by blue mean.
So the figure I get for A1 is 1.00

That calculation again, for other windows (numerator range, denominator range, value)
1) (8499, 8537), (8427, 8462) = 1.01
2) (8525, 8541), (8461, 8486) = 1.01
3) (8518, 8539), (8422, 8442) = 1.00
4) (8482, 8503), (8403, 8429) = 1.03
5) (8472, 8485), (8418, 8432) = 0.98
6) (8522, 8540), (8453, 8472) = 1.01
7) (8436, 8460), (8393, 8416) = 0.93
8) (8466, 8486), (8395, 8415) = 0.95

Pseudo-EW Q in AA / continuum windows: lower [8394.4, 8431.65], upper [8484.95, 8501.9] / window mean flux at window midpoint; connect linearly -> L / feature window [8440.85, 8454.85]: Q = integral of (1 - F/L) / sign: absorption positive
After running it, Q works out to 1.1 AA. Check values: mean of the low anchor 8.58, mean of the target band 7.96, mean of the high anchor 8.71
